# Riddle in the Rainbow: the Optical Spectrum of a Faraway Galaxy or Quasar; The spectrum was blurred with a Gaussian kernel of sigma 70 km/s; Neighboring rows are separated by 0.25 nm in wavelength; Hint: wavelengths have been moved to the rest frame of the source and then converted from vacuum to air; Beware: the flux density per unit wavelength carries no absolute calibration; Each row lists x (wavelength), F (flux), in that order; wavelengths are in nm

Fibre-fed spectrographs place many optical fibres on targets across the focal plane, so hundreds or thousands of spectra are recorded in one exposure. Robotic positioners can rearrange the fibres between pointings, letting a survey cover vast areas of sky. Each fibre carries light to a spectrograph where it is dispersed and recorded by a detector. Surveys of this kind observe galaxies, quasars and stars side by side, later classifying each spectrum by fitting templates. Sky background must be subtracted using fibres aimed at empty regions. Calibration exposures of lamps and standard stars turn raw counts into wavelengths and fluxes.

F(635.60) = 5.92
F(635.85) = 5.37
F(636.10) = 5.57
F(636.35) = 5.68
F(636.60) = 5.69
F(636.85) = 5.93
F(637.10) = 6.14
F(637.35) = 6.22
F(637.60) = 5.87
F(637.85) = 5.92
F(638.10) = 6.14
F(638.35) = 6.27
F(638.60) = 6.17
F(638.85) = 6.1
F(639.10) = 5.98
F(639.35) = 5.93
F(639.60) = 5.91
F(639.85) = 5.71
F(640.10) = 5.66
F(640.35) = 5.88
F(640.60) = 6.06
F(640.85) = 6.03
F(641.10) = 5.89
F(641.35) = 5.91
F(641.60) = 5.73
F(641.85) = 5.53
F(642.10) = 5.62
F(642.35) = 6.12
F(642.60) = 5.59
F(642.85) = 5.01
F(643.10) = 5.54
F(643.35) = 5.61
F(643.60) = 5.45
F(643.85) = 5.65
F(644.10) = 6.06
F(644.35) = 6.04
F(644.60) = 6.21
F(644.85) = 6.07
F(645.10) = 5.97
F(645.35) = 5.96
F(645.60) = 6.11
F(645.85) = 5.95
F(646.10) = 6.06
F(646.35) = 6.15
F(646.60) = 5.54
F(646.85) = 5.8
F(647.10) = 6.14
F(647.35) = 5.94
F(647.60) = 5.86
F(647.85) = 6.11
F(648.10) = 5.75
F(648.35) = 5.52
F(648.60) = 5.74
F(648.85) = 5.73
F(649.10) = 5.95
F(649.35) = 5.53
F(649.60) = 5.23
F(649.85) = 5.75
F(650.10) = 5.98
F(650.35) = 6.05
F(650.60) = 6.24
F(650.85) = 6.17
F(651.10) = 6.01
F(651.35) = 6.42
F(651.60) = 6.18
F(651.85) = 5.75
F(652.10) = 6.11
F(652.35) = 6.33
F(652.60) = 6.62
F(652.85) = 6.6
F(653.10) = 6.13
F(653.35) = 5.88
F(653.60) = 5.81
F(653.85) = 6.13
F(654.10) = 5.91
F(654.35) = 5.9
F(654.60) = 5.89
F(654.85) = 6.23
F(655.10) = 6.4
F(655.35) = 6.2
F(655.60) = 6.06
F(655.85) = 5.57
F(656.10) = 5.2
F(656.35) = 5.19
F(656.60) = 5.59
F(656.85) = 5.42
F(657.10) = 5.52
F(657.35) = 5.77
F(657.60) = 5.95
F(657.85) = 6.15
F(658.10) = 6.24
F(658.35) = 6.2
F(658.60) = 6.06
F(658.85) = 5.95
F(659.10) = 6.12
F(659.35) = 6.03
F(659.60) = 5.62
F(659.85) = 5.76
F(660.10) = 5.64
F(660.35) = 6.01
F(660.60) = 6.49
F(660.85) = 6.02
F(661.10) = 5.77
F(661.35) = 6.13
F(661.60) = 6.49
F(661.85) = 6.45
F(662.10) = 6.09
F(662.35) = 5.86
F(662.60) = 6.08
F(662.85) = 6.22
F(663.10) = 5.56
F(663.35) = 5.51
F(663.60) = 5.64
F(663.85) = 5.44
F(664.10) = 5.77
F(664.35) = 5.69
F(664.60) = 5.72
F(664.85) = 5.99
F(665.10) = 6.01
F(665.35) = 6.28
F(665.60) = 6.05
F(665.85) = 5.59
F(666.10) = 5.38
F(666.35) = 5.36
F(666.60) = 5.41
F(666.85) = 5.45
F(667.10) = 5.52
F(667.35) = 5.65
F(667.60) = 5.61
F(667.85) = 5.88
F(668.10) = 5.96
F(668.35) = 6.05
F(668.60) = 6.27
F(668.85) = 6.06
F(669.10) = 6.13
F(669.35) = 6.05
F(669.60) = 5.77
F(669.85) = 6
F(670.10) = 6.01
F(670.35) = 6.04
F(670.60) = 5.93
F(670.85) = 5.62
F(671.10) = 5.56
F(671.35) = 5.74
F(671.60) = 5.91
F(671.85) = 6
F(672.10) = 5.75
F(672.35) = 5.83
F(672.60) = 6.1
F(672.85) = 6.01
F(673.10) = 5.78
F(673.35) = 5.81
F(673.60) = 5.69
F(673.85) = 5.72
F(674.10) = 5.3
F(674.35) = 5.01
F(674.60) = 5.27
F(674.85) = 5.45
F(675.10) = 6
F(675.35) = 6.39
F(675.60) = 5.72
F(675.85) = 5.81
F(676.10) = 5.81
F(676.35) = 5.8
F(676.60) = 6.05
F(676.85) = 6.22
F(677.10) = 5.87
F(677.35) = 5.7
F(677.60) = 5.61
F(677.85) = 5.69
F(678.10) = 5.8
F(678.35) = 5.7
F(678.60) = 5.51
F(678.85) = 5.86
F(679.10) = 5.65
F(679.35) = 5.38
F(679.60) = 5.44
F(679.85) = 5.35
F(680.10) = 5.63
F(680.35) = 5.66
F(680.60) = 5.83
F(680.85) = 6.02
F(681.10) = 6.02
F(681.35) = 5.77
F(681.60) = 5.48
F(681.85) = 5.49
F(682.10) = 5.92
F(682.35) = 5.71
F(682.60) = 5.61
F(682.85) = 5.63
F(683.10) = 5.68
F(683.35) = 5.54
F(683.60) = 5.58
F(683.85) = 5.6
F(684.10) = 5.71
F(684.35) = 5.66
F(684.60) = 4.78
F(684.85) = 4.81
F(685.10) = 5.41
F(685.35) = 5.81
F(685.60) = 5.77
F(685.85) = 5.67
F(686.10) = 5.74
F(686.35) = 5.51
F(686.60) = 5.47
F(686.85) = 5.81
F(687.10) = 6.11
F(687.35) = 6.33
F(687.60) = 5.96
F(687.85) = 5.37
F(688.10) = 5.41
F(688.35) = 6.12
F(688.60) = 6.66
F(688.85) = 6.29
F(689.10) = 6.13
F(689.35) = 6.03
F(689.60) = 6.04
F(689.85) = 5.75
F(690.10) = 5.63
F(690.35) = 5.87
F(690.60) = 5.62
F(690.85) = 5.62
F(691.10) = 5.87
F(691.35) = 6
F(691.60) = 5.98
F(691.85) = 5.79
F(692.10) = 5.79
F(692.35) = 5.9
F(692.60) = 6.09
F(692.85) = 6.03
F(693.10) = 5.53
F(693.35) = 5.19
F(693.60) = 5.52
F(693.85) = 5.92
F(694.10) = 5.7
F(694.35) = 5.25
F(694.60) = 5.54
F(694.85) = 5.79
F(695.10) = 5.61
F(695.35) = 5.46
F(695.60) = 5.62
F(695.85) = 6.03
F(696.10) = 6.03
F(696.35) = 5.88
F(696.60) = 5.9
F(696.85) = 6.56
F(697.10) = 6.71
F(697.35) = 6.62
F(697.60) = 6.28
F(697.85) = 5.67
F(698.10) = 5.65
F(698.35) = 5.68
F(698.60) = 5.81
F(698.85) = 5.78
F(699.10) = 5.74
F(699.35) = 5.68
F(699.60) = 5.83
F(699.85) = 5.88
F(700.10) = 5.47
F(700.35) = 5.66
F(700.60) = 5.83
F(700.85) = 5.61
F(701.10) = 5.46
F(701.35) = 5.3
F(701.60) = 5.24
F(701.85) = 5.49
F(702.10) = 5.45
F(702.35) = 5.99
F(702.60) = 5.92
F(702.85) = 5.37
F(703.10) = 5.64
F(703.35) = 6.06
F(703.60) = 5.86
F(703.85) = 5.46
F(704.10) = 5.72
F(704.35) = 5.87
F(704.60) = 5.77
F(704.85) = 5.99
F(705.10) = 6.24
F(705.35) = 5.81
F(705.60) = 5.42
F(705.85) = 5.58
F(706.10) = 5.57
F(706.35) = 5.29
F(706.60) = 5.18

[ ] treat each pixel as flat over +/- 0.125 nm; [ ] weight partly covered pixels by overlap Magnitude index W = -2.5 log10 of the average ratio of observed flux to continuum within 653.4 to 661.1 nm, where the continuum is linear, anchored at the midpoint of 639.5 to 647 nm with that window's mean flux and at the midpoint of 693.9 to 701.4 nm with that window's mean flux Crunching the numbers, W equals -0.01 mag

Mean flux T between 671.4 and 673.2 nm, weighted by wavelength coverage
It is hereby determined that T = 5.91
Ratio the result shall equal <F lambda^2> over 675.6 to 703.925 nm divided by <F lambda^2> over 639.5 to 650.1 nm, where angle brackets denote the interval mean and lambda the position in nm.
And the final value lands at 1.1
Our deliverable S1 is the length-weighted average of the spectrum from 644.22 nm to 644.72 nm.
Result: 6.12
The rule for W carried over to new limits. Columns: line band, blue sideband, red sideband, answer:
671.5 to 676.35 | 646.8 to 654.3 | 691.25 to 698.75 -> 0.03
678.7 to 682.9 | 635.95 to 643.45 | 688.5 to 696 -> 0.03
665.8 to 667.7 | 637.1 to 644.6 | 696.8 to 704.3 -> 0.06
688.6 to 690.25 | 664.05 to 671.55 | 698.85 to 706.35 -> -0.05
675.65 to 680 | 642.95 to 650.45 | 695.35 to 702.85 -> 0.02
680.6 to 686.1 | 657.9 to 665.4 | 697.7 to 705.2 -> 0.04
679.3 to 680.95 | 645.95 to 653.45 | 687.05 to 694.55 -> 0.05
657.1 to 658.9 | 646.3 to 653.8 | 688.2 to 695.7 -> -0.01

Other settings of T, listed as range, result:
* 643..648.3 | 5.9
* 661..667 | 5.83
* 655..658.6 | 5.82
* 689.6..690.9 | 5.74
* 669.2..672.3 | 5.87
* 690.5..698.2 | 5.84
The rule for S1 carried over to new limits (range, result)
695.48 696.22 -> 5.89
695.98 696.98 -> 6.1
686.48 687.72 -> 5.94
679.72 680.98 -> 5.7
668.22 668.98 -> 6.13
